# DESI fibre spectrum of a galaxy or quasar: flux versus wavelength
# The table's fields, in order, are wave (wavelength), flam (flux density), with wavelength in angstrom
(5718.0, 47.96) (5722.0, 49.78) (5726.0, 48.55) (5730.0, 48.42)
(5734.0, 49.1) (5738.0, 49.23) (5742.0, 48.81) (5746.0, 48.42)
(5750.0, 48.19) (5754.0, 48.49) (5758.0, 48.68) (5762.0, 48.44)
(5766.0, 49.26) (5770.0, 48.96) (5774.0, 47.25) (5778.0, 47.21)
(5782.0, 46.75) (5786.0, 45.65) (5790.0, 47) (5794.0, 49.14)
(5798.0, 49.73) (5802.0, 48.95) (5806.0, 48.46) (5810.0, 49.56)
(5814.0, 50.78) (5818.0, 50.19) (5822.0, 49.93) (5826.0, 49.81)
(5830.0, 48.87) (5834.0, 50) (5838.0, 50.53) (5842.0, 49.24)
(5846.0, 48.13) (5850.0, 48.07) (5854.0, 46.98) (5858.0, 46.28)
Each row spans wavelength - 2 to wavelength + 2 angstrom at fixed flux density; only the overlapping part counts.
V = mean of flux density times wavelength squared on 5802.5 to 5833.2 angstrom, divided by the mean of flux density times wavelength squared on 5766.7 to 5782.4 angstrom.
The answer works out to 1.05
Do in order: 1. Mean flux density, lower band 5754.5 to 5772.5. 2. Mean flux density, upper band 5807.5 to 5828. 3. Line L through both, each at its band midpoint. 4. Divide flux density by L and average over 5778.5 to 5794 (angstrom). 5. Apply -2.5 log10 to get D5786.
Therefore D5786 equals 0.05 mag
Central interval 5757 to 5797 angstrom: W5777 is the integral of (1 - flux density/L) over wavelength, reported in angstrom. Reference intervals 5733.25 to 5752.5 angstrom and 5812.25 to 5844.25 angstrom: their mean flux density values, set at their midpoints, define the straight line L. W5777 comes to 1.1 angstrom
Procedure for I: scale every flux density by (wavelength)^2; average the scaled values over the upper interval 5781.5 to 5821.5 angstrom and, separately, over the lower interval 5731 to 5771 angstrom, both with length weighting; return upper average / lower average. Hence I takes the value 1.0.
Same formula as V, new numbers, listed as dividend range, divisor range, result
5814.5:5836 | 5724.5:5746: 1.05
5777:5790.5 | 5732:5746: 0.97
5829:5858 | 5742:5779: 1.03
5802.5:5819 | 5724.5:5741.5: 1.04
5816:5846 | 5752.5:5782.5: 1.05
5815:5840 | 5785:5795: 1.07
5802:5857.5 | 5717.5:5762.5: 1.04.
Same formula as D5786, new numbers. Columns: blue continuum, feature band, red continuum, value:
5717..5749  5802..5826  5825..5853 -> -0.01 mag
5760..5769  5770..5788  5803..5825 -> 0.05 mag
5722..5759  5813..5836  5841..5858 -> -0.04 mag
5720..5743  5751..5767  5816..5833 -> 0.01 mag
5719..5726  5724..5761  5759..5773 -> 0.01 mag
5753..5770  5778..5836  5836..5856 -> 0.00 mag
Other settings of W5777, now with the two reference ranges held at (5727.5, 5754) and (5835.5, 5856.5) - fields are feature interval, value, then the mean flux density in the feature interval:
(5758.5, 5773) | -0.03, 48.8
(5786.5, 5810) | 0.04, 48.5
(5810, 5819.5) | -0.33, 50.3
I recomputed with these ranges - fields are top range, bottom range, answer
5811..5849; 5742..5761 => 1.05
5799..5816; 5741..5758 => 1.04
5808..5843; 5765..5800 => 1.06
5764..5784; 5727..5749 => 0.99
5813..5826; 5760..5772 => 1.05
